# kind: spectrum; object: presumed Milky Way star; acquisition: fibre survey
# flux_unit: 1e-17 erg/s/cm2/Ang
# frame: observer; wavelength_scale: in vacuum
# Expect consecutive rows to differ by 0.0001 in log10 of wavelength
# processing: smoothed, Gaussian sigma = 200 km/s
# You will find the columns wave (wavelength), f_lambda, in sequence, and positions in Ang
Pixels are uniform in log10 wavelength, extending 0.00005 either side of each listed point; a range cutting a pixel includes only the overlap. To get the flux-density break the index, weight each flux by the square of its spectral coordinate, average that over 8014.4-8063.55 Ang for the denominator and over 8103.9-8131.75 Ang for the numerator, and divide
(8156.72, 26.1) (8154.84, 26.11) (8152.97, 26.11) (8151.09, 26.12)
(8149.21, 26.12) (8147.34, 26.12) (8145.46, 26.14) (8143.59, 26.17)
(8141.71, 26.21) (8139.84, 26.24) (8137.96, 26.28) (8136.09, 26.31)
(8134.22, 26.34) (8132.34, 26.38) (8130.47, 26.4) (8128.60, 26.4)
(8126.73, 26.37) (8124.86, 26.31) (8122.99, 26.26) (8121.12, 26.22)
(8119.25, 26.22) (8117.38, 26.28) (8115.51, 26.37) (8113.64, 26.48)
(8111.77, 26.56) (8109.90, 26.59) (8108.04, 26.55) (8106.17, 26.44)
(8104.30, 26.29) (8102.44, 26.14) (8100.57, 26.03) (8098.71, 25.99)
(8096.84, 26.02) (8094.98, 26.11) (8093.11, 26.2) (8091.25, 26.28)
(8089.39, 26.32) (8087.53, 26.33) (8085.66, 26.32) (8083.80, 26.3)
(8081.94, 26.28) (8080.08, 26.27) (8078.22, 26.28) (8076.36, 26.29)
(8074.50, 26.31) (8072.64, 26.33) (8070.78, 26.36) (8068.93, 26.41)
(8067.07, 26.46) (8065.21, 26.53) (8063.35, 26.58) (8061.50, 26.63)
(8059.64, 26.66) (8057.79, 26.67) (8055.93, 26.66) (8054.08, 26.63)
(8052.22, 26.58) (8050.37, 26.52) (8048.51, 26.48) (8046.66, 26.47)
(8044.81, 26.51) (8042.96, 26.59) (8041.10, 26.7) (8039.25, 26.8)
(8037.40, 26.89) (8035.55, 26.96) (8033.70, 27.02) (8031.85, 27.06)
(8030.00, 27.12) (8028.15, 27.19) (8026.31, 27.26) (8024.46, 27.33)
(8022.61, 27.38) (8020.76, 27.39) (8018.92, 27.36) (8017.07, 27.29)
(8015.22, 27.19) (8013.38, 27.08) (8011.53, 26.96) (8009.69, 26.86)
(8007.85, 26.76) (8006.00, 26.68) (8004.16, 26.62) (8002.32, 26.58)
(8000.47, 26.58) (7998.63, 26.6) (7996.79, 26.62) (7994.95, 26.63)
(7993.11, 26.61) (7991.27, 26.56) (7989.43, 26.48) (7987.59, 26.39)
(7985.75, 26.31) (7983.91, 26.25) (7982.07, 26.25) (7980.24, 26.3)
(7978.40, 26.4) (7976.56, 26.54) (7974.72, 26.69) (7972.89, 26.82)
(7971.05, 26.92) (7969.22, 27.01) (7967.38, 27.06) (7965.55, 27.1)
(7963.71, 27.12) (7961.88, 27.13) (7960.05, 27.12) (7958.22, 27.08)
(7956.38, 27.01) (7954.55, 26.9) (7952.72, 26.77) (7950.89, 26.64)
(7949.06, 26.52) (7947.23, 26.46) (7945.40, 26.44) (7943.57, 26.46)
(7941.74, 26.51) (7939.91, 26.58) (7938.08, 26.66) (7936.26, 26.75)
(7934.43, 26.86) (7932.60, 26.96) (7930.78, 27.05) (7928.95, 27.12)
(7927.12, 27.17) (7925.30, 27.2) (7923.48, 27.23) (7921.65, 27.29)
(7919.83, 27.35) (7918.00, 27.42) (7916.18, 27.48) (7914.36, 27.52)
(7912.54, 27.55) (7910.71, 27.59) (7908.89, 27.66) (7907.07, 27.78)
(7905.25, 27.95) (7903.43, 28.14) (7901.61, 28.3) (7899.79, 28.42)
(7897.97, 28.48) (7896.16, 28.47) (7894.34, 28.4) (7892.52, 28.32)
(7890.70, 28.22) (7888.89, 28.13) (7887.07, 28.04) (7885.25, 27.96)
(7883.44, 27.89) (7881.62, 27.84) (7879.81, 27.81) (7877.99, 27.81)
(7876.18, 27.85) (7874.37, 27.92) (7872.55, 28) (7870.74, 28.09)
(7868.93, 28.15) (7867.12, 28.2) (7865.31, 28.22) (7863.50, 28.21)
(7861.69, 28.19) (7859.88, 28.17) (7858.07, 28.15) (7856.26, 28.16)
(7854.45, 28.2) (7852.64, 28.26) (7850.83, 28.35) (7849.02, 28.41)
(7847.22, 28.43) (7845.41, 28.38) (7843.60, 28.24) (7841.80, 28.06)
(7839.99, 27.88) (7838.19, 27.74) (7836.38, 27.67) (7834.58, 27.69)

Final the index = 1.0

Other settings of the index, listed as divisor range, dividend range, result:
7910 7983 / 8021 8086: 1.02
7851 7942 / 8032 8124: 1.00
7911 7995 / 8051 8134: 1.02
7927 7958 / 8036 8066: 1.02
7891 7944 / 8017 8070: 1.01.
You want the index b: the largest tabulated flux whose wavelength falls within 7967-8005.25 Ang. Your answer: 27.06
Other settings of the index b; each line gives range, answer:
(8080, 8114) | 26.59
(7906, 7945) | 27.78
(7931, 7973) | 27.13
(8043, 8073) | 26.67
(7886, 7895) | 28.4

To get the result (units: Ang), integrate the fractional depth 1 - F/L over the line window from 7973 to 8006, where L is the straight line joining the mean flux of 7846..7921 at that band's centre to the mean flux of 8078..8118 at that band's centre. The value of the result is 0.81 Ang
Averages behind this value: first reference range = 28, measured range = 26.5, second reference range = 26.3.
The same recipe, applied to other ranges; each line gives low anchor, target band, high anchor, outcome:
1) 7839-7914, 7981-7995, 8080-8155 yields 0.4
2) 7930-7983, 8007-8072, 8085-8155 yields -0.8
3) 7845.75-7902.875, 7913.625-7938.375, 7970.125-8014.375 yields 0.3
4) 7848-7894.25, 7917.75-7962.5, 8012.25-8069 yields 1.1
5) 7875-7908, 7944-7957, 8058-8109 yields 0.4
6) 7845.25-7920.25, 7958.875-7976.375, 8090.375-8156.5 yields 0.3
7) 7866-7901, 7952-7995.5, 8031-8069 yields 0.9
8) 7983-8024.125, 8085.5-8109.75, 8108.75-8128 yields 0.2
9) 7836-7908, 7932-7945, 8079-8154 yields 0.4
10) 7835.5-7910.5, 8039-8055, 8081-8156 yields 0.1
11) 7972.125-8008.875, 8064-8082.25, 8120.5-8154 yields 0.0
